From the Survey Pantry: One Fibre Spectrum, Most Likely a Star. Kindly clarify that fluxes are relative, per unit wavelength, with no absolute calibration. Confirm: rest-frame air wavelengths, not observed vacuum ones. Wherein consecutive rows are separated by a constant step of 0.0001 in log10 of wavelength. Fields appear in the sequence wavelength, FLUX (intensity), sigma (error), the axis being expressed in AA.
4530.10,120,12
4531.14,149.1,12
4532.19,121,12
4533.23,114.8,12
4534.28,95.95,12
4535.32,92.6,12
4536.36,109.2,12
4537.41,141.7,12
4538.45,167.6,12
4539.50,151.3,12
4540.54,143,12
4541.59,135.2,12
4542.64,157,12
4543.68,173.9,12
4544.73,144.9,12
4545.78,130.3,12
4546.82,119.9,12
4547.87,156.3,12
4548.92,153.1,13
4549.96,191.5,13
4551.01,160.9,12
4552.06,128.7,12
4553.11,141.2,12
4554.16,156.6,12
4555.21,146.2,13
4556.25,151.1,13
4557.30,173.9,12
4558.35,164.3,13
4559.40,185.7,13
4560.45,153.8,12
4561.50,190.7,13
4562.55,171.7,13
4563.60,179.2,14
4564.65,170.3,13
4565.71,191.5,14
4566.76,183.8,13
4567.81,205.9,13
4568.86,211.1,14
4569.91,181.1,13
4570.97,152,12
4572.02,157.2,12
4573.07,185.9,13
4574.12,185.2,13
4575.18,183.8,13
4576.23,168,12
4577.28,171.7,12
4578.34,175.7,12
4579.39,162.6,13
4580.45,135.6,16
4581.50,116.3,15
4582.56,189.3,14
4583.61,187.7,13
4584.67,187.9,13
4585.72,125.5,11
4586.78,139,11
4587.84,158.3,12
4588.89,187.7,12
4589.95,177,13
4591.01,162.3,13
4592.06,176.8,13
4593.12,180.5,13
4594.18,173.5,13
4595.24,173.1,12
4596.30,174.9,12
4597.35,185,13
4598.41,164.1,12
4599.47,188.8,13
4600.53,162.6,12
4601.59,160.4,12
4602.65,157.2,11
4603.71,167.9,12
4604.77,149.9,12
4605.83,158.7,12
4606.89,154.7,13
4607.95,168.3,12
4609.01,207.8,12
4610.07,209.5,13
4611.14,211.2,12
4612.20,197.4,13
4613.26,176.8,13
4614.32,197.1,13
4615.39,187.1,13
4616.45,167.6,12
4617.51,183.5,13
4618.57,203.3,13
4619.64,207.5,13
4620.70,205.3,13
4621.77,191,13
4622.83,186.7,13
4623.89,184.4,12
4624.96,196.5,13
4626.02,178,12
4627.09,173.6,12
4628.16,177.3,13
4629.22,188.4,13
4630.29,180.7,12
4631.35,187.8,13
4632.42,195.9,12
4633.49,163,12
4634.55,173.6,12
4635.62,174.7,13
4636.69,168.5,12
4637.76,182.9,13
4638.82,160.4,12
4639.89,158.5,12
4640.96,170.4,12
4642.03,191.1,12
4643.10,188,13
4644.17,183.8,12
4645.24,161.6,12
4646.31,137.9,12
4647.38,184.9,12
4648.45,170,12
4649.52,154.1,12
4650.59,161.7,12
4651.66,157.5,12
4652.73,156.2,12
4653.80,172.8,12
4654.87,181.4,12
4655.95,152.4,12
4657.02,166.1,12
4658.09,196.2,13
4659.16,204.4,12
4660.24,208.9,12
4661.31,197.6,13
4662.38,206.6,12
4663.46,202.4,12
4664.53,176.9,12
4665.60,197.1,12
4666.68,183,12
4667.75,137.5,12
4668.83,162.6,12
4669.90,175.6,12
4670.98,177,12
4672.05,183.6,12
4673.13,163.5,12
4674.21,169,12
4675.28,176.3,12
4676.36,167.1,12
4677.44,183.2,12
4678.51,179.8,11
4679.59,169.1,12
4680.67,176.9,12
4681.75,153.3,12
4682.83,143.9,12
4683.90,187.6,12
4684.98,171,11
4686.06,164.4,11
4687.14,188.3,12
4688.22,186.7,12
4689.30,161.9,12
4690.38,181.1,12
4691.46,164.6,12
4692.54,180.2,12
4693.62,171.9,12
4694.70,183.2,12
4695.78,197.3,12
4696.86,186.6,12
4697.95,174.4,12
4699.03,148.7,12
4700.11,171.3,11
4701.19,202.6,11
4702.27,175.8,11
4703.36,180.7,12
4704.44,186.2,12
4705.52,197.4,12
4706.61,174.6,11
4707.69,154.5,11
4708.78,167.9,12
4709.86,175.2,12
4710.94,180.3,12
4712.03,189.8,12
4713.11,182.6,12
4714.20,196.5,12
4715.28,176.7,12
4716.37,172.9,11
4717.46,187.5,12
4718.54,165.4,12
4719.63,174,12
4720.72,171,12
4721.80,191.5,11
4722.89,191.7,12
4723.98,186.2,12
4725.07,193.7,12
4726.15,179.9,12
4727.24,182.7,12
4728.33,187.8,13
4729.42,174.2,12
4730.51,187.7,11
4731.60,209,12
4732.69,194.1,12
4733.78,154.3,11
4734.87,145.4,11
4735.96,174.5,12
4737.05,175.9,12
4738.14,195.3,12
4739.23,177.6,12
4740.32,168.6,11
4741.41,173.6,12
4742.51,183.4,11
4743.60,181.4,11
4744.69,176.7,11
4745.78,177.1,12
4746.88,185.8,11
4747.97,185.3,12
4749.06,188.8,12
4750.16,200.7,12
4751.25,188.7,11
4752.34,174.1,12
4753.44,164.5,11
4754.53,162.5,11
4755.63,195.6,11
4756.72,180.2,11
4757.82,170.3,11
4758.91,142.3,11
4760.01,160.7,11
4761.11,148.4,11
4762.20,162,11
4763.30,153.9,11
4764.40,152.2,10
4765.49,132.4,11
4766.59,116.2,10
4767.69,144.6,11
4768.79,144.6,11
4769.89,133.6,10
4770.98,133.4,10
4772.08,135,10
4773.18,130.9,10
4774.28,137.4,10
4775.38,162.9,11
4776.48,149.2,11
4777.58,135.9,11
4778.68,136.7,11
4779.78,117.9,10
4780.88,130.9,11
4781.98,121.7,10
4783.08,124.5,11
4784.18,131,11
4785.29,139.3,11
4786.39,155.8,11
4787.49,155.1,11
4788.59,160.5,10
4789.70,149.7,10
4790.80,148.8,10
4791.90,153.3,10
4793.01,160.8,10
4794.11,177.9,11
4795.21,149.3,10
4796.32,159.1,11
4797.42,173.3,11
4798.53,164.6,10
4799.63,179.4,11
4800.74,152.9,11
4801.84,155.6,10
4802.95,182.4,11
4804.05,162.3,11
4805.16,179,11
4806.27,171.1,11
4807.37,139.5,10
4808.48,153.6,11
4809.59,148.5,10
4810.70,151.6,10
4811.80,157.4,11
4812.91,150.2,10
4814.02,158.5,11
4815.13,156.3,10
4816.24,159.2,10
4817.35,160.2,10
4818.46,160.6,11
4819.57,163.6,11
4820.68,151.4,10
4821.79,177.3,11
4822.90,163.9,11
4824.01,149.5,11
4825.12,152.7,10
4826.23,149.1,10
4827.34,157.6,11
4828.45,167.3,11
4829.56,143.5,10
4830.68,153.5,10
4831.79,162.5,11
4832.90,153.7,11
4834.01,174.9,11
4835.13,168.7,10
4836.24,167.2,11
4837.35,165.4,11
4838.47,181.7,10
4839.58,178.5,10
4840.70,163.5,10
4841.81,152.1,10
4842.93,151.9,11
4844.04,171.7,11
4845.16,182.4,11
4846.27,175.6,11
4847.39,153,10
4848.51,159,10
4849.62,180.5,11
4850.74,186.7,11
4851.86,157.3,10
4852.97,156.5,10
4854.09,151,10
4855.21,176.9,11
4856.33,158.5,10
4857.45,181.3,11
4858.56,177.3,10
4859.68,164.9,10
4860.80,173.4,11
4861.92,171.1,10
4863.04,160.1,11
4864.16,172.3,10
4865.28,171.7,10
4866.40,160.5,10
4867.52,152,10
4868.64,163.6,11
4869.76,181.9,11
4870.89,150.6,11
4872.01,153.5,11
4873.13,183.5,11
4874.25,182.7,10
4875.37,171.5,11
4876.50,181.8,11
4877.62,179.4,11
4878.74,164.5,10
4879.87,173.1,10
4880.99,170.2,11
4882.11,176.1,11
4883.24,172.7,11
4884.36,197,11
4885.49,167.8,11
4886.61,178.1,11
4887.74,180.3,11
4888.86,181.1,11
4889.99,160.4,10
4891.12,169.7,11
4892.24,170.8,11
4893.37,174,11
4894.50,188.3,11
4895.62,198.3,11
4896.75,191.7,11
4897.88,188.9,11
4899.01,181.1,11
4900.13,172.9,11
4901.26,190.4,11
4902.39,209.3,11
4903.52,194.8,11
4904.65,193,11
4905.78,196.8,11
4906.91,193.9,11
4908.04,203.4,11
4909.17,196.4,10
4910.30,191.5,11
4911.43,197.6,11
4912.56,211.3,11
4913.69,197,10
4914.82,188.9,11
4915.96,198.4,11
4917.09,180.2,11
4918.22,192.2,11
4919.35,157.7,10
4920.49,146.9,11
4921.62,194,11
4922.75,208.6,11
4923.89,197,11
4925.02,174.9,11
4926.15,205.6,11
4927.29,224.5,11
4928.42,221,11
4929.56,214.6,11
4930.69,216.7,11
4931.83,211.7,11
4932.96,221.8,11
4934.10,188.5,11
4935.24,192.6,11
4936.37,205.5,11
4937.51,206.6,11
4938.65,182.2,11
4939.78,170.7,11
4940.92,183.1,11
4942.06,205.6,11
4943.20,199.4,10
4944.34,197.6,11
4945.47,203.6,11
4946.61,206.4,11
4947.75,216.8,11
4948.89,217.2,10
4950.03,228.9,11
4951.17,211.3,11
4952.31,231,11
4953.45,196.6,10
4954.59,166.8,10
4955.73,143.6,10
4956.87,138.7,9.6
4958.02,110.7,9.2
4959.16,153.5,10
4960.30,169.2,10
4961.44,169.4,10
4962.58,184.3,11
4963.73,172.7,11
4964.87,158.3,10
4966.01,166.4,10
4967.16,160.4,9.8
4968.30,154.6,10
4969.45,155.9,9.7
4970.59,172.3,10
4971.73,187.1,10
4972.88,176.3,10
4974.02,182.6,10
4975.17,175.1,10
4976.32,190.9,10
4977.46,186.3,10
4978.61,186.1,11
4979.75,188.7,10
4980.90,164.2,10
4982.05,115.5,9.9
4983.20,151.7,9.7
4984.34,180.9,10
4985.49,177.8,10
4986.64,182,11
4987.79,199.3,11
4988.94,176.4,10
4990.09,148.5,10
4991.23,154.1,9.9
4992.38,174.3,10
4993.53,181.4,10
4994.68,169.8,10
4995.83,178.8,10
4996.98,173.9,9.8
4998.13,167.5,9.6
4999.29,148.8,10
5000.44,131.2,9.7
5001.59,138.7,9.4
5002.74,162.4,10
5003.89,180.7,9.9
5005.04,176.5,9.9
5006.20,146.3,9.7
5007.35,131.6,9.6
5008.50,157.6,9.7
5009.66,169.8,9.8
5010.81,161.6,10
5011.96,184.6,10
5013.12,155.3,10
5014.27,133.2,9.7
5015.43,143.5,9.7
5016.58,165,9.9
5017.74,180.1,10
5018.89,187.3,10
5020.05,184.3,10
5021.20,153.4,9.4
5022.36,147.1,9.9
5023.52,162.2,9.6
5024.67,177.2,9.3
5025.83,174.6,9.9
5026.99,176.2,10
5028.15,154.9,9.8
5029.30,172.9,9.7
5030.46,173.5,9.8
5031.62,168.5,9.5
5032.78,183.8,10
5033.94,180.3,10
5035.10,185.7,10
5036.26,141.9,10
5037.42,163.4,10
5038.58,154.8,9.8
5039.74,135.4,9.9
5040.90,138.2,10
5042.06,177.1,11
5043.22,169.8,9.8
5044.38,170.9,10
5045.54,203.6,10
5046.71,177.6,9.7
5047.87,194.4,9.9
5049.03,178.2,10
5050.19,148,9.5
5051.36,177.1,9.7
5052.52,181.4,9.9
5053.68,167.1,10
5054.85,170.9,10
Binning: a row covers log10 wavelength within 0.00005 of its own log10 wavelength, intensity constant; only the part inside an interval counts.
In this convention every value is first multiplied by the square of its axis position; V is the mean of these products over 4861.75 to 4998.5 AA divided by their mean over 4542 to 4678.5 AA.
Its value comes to 1.20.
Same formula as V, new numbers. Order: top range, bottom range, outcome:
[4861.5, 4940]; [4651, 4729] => 1.14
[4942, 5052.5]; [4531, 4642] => 1.20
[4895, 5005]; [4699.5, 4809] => 1.20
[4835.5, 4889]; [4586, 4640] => 1.06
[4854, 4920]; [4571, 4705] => 1.13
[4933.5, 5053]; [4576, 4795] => 1.14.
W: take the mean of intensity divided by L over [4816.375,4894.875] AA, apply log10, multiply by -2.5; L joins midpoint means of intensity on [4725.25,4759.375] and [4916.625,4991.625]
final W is 0.086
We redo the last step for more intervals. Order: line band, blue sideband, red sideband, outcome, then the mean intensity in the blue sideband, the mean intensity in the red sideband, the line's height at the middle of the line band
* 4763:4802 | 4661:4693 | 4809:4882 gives 0.157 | 175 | 165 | 169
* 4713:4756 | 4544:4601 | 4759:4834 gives -0.159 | 167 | 152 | 156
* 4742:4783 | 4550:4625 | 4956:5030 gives 0.094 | 174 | 165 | 170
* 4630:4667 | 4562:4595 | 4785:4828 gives -0.059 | 172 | 159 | 168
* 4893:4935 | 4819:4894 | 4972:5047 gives -0.166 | 168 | 167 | 167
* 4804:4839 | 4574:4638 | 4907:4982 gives 0.150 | 176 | 187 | 183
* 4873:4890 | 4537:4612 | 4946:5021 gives -0.043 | 167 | 171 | 170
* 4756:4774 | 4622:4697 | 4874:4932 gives 0.230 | 176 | 188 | 181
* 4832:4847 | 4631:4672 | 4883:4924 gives 0.099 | 176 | 187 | 184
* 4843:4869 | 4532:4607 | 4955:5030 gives -0.024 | 161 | 165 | 164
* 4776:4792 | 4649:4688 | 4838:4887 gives 0.221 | 175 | 170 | 172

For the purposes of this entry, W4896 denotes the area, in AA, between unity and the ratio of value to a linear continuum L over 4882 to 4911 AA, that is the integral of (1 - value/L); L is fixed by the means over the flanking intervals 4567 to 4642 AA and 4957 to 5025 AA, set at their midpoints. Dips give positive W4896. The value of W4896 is -3.0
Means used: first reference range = 177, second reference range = 165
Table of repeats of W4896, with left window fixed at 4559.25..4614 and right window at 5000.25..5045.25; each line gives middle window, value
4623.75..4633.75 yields -0.60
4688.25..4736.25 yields -2.41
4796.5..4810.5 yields 0.46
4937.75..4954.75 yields -3.79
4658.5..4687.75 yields -1.09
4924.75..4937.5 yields -3.25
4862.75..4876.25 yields -0.04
